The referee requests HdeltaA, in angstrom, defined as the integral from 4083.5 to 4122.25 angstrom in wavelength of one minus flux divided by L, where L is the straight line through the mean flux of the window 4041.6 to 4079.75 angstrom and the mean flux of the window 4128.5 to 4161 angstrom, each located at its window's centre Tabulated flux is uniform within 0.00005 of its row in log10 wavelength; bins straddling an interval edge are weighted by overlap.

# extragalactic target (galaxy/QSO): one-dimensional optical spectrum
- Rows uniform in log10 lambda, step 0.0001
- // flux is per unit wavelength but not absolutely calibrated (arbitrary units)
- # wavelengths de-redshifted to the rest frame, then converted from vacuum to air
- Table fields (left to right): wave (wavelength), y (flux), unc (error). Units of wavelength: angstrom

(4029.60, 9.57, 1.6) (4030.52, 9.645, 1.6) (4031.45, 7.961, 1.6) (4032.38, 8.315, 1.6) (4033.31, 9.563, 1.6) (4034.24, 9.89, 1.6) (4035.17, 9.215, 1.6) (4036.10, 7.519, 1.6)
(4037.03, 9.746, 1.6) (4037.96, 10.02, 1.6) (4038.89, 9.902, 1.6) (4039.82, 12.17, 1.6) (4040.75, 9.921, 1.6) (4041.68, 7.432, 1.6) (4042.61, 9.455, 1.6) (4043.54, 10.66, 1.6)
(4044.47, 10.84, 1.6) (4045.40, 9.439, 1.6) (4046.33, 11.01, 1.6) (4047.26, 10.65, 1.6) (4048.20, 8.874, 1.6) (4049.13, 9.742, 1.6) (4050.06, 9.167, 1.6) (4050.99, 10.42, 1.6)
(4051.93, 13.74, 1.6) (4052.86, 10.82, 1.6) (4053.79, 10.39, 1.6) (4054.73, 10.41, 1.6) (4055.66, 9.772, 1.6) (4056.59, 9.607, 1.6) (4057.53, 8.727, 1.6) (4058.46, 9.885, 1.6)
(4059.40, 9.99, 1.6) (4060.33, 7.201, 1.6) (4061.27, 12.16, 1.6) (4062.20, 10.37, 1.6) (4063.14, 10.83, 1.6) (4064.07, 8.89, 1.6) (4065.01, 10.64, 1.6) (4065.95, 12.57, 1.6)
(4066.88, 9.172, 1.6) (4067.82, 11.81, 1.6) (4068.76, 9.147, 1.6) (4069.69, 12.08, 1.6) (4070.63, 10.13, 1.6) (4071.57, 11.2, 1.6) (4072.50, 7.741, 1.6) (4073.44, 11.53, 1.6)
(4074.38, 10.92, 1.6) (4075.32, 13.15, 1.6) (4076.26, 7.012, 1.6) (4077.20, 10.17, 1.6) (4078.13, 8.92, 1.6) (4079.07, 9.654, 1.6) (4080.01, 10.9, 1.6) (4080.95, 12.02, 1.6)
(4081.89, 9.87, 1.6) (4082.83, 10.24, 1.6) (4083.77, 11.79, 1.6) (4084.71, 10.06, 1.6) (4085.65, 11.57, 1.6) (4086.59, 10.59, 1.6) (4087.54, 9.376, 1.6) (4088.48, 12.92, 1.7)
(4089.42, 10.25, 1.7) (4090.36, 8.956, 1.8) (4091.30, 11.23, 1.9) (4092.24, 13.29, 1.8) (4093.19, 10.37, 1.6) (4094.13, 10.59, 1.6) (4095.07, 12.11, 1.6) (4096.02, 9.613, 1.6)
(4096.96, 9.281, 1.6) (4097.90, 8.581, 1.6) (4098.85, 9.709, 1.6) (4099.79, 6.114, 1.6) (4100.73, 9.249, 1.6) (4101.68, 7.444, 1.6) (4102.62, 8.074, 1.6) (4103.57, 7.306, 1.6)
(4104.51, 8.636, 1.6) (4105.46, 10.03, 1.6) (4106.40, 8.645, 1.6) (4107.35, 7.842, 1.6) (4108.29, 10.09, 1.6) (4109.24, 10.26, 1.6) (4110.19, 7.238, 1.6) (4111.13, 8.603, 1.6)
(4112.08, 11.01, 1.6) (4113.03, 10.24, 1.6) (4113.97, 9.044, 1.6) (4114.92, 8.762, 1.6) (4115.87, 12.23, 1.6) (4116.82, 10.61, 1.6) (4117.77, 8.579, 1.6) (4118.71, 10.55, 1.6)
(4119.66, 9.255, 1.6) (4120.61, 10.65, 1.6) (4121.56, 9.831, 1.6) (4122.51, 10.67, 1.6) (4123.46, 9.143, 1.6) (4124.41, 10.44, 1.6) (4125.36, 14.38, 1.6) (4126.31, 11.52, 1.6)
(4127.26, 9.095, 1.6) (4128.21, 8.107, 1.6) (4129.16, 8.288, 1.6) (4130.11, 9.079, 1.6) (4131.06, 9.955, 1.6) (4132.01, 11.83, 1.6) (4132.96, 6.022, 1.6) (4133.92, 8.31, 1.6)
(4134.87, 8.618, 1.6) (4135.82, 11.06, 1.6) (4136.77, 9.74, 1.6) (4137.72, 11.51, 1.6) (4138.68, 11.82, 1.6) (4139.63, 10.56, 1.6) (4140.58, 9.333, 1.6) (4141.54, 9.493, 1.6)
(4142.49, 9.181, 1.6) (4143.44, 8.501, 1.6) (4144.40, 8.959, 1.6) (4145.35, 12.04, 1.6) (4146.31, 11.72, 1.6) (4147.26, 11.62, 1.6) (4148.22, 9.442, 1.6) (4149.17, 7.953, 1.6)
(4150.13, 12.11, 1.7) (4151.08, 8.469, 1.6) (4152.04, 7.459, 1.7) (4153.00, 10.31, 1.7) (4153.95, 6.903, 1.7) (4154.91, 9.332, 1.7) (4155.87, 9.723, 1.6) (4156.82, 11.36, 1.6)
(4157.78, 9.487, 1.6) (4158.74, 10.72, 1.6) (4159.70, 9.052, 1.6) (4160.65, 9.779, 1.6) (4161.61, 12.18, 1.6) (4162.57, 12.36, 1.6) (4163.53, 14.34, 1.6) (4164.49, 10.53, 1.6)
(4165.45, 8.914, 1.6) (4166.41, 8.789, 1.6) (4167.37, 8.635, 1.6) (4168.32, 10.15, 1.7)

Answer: 0.7 angstrom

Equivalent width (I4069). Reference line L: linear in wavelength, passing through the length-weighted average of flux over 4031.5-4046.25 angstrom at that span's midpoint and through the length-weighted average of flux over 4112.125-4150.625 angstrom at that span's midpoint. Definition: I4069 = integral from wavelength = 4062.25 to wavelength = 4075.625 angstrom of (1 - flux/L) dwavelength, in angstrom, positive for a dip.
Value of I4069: -1.3 angstrom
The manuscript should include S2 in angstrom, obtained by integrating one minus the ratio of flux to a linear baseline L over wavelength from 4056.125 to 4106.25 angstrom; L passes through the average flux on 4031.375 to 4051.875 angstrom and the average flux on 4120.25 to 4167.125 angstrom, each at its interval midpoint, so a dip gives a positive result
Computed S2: -1.10 angstrom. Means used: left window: 9.74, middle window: 10.1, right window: 10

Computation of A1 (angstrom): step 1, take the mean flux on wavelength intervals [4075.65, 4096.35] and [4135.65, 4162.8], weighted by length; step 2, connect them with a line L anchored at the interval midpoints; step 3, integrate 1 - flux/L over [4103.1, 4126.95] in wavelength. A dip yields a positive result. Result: 1.14 angstrom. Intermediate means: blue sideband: 10.5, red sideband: 10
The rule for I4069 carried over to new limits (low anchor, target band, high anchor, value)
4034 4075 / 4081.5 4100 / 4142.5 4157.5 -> -0.8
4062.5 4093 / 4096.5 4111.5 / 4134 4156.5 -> 2.5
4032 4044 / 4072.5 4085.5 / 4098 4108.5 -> -2.3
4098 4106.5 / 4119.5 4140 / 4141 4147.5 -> -1.0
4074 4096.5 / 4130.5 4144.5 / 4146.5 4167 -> 0.7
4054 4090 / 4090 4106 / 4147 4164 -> 1.3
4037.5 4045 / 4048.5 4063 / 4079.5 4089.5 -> 0.2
